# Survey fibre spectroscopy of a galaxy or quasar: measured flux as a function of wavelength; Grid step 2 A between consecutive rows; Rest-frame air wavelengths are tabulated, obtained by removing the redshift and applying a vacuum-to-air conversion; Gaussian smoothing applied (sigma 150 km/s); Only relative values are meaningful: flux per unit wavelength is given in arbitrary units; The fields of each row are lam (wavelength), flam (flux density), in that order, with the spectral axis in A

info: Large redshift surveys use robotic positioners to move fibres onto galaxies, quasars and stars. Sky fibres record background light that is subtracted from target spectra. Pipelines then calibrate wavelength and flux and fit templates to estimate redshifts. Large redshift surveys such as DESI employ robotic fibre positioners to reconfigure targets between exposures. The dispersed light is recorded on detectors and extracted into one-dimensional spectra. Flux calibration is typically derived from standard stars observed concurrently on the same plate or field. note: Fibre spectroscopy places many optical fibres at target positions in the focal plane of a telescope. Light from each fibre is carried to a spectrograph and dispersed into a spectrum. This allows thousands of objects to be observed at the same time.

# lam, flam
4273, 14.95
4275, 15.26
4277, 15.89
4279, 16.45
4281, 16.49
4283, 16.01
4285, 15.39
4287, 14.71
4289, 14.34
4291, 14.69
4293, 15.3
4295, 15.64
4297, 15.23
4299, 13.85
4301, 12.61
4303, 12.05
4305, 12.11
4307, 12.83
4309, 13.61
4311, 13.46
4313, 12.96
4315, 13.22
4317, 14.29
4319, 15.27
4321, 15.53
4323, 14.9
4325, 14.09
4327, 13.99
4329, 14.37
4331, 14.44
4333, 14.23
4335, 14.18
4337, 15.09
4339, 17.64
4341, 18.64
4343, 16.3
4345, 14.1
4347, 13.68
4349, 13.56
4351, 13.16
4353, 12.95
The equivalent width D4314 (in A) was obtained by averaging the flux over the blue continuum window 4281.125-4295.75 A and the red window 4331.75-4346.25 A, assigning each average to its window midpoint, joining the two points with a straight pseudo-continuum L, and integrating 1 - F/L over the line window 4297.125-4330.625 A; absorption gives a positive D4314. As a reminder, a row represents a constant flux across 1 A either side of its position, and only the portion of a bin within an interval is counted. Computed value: 3.7 A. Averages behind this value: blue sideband 15.2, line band 13.8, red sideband 15.7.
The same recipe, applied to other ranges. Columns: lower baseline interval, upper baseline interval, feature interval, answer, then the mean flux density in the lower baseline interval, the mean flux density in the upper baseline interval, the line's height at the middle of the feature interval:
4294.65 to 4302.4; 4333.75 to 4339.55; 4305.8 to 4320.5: 0.92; 14.1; 15.4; 14.6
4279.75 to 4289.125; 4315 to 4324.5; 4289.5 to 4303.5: 0.90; 15.5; 14.8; 15.3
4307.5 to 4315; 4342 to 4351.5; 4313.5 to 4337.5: -1.34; 13.3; 14.2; 13.7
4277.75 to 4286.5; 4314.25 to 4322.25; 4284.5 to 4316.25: 3.04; 16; 14.6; 15.3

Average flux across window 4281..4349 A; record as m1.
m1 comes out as 14.5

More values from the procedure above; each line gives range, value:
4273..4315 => 14.4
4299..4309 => 12.7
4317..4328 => 14.7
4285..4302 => 14.6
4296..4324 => 13.7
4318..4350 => 15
